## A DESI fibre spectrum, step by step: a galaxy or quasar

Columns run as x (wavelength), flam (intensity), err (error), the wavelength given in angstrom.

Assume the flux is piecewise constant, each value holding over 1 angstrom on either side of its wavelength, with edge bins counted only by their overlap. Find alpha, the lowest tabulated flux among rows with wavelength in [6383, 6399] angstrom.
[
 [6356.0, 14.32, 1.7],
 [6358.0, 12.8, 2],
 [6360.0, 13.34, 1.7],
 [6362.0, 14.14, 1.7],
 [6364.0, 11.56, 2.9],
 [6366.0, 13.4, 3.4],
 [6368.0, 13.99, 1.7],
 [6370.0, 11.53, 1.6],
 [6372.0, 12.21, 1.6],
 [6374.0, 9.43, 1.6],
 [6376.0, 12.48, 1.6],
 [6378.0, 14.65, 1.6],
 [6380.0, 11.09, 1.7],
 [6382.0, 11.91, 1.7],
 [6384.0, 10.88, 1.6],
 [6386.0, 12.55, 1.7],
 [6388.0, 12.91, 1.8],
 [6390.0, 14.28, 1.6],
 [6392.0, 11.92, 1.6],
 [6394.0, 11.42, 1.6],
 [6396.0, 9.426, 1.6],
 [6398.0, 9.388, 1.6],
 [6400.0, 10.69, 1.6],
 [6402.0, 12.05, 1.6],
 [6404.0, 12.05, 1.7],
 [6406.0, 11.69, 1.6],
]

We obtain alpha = 9.388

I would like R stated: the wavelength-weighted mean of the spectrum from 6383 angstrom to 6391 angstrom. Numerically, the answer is 12.7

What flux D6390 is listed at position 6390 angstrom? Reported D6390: 14.28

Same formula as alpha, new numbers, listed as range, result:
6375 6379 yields 12.48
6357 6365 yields 11.56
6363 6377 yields 9.43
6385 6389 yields 12.55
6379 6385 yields 10.88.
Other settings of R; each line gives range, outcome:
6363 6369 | 13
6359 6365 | 13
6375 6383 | 12.5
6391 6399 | 10.5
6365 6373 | 12.8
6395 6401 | 9.83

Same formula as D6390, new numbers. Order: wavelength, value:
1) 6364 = 11.56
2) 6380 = 11.09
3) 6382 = 11.91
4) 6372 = 12.21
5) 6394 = 11.42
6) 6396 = 9.426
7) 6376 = 12.48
